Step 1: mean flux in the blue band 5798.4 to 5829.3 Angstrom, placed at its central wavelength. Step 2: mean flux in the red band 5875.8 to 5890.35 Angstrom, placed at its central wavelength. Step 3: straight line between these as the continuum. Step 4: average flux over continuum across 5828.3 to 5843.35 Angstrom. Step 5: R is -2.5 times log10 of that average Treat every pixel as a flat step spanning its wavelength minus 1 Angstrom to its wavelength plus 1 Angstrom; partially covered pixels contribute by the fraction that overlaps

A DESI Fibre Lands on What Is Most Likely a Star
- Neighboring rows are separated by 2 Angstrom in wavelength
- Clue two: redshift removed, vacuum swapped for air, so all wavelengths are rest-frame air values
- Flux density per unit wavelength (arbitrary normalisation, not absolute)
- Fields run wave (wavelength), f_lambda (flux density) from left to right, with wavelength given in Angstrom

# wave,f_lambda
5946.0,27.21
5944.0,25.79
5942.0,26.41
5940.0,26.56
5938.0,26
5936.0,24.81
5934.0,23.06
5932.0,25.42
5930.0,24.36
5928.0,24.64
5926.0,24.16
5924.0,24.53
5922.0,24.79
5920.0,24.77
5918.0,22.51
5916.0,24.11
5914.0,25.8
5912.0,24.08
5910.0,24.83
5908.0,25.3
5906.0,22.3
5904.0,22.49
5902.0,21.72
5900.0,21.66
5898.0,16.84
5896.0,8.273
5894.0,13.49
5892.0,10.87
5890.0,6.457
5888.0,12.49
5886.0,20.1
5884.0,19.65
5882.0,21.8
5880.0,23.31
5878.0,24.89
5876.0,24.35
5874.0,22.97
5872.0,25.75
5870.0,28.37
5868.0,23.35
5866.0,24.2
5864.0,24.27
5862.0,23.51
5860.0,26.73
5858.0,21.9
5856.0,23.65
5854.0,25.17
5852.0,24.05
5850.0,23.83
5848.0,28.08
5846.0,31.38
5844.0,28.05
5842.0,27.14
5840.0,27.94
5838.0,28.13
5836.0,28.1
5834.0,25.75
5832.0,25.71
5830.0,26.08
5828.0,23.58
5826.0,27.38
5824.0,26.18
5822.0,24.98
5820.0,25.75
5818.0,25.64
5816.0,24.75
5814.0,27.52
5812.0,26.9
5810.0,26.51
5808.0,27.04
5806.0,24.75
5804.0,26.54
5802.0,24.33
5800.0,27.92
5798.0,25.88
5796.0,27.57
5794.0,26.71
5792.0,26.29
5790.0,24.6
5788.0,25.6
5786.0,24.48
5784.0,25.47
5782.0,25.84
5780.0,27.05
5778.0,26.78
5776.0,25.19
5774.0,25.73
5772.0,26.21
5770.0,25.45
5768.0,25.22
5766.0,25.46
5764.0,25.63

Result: -0.13 mag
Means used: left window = 26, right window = 19.4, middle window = 26.8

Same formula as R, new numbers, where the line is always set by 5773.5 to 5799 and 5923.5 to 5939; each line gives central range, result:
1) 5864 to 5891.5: 0.18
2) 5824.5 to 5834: -0.01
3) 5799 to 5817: -0.02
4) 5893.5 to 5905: 0.38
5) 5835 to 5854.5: -0.08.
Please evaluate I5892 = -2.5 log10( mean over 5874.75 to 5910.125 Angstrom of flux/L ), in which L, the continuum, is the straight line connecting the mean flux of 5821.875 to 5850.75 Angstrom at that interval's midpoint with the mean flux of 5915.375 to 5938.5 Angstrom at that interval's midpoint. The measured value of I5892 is 0.323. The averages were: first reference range 26.9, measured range 18.8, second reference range 24.4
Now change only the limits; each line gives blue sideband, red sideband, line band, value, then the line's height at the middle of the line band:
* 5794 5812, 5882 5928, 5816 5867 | -0.08 mag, 24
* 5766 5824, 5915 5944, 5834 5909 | 0.13 mag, 25.3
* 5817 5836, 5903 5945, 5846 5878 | 0.02 mag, 25.4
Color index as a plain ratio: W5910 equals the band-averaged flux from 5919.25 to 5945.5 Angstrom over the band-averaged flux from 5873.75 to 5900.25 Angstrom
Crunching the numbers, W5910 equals 1.4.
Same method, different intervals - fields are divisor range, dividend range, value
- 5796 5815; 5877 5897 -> 0.61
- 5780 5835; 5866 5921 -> 0.81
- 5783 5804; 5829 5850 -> 1.06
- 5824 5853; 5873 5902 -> 0.66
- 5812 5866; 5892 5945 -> 0.88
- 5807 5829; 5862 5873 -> 0.96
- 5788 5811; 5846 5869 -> 0.95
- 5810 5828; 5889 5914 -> 0.71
